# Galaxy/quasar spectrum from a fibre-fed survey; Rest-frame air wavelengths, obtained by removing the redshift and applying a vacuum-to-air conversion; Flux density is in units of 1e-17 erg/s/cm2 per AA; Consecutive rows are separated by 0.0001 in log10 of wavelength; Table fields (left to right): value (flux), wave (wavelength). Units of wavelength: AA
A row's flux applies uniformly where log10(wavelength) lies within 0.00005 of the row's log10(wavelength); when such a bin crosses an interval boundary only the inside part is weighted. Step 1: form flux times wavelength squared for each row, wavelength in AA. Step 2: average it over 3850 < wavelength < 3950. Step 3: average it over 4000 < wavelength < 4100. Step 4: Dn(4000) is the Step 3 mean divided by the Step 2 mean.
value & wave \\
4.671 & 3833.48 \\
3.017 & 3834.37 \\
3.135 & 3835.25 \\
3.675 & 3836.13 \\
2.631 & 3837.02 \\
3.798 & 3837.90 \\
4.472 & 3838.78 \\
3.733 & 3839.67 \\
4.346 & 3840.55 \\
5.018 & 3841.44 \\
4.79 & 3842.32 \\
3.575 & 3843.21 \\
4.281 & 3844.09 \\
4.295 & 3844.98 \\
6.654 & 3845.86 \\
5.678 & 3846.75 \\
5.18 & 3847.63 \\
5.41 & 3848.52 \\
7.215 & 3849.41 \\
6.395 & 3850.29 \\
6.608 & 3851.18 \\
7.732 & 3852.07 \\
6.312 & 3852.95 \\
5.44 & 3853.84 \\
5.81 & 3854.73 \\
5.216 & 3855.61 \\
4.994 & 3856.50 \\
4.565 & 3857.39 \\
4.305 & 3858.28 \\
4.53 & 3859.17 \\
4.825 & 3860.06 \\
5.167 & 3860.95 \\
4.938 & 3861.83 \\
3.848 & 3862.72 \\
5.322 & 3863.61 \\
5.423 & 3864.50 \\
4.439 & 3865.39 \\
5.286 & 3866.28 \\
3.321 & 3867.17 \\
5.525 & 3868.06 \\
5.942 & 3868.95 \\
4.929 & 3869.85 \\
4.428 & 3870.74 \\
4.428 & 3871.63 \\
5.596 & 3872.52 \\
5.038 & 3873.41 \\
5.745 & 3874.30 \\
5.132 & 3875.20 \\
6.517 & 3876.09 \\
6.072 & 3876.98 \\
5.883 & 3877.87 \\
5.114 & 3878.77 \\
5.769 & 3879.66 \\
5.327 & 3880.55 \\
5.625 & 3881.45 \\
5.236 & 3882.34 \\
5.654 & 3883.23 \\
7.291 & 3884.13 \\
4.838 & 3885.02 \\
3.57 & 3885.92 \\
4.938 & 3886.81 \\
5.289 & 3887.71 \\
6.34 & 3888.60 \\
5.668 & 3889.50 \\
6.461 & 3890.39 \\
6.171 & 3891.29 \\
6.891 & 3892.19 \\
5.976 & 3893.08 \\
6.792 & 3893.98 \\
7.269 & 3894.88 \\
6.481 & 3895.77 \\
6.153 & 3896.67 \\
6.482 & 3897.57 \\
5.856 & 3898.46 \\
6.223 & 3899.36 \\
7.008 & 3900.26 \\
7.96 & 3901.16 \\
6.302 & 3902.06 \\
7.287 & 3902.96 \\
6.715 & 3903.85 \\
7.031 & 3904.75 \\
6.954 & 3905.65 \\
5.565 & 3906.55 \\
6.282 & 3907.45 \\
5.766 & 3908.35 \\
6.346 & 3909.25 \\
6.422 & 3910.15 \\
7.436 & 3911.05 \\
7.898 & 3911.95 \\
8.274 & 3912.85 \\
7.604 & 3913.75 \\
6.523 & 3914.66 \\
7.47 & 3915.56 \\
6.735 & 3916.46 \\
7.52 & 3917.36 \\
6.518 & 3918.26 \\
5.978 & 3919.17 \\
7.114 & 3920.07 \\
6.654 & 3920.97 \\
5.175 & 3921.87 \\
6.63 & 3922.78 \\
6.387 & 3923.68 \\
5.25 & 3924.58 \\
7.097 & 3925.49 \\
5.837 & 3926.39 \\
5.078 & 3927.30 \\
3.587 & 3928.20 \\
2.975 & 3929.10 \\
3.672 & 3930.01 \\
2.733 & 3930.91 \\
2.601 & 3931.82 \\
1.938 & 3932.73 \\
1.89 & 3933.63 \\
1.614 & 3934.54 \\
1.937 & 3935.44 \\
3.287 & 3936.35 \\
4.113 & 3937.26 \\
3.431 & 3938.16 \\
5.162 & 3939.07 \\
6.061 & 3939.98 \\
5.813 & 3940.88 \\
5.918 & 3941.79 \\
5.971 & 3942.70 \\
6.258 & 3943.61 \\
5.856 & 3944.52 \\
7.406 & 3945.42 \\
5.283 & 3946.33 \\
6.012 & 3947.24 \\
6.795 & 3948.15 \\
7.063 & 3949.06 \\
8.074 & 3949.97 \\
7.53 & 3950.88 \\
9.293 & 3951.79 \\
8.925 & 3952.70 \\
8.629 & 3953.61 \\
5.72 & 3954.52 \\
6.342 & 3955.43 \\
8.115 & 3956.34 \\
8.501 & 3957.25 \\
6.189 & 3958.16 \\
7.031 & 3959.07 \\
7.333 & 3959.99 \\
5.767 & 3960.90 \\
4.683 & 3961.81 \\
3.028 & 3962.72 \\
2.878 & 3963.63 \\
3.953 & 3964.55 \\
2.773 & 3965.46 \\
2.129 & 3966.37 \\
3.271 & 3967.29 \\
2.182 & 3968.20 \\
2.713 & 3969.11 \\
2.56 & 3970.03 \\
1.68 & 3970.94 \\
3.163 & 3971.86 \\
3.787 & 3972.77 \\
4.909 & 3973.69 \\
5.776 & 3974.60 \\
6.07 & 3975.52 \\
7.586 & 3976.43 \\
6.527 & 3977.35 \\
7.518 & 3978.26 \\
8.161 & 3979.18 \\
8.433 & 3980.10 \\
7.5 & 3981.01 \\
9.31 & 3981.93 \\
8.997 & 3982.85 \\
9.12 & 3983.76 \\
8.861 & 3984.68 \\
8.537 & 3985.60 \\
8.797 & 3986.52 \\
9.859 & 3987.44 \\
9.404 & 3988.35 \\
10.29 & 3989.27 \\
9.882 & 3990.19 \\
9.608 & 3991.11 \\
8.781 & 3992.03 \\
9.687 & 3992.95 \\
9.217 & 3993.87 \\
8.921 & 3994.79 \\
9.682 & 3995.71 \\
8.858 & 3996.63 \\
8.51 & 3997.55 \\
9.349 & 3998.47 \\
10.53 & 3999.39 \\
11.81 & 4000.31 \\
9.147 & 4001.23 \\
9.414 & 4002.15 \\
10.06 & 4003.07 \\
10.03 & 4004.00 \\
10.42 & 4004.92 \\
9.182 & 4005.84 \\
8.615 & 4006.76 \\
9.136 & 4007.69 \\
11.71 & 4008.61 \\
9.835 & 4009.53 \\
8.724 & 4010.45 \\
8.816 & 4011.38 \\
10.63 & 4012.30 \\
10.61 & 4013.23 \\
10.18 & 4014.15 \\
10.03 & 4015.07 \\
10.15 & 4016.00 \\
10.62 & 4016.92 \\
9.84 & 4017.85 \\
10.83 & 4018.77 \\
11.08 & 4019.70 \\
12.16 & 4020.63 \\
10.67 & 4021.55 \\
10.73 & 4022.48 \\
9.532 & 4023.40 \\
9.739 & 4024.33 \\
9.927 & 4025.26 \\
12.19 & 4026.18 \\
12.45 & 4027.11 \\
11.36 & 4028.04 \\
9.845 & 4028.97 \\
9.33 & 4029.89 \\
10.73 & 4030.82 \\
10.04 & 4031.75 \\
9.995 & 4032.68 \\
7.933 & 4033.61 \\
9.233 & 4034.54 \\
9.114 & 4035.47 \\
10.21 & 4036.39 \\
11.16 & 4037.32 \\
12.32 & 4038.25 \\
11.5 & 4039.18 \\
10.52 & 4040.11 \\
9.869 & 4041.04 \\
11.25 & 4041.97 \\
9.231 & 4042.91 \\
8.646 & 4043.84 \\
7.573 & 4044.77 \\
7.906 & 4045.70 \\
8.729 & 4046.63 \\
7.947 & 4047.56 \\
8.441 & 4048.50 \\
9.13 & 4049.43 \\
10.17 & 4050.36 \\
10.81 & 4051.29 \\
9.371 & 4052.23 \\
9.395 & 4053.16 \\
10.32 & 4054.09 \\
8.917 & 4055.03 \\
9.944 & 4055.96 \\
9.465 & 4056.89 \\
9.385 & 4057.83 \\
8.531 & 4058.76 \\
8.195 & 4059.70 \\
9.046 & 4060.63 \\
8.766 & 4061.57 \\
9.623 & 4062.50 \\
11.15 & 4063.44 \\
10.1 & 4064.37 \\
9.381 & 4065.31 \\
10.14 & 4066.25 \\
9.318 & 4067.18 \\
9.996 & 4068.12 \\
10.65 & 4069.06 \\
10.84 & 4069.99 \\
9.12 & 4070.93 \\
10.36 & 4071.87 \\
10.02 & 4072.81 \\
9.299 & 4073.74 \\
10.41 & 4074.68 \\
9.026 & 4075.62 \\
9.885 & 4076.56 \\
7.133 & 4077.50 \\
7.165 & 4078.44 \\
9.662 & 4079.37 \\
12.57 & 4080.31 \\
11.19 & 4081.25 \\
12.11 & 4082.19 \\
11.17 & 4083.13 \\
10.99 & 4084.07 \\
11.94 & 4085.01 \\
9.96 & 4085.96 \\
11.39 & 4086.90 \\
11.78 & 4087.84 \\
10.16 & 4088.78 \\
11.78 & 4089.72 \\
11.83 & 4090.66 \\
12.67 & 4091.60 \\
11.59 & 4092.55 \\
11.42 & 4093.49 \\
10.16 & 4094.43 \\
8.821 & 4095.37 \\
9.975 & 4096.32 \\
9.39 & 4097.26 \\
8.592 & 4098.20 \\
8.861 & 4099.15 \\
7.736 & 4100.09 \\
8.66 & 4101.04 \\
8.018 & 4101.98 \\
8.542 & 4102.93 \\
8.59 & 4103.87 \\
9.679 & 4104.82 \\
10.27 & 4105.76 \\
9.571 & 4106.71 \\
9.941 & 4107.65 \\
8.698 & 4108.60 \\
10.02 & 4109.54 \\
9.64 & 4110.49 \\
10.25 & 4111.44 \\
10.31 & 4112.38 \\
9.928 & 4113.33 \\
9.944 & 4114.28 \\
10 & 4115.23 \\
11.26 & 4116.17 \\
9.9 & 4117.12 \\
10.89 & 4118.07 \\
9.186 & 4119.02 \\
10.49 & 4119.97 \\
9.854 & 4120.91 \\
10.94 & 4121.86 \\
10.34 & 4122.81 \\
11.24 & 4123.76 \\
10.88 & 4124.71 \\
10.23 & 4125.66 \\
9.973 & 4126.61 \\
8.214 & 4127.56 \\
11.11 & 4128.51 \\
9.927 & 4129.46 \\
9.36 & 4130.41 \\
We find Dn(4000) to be 1.92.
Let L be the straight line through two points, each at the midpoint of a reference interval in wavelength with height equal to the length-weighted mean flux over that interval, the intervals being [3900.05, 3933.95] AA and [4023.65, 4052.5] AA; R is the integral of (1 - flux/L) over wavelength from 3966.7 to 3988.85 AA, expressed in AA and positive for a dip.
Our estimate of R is 4.4 AA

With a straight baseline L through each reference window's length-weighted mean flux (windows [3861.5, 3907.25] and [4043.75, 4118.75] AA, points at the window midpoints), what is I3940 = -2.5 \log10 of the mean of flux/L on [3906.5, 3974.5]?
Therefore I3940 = 0.26 mag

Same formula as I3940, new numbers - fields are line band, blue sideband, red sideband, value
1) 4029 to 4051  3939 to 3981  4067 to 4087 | -0.101 mag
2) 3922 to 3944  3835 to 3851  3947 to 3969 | 0.269 mag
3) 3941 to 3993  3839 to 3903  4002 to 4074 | 0.222 mag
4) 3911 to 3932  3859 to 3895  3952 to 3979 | -0.122 mag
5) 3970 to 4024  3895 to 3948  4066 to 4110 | -0.158 mag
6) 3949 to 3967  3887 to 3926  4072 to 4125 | 0.216 mag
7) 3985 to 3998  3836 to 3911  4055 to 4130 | -0.169 mag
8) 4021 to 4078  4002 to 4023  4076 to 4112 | 0.037 mag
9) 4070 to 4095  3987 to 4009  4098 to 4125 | -0.091 mag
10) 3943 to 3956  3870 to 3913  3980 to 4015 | 0.128 mag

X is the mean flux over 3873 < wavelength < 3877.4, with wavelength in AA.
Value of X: 5.7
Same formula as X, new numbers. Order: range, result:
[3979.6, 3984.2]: 8.67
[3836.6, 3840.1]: 3.67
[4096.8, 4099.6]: 8.94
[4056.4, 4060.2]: 8.91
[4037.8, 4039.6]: 11.9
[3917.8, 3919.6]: 6.24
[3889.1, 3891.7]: 6.11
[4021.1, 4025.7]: 10.1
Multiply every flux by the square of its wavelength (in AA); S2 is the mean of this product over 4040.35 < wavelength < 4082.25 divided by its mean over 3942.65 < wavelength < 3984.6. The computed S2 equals 1.66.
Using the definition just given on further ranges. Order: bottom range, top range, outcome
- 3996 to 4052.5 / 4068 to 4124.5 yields 1.05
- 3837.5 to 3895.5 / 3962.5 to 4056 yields 1.76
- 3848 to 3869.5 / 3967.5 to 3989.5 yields 1.33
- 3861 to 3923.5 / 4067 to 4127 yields 1.85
